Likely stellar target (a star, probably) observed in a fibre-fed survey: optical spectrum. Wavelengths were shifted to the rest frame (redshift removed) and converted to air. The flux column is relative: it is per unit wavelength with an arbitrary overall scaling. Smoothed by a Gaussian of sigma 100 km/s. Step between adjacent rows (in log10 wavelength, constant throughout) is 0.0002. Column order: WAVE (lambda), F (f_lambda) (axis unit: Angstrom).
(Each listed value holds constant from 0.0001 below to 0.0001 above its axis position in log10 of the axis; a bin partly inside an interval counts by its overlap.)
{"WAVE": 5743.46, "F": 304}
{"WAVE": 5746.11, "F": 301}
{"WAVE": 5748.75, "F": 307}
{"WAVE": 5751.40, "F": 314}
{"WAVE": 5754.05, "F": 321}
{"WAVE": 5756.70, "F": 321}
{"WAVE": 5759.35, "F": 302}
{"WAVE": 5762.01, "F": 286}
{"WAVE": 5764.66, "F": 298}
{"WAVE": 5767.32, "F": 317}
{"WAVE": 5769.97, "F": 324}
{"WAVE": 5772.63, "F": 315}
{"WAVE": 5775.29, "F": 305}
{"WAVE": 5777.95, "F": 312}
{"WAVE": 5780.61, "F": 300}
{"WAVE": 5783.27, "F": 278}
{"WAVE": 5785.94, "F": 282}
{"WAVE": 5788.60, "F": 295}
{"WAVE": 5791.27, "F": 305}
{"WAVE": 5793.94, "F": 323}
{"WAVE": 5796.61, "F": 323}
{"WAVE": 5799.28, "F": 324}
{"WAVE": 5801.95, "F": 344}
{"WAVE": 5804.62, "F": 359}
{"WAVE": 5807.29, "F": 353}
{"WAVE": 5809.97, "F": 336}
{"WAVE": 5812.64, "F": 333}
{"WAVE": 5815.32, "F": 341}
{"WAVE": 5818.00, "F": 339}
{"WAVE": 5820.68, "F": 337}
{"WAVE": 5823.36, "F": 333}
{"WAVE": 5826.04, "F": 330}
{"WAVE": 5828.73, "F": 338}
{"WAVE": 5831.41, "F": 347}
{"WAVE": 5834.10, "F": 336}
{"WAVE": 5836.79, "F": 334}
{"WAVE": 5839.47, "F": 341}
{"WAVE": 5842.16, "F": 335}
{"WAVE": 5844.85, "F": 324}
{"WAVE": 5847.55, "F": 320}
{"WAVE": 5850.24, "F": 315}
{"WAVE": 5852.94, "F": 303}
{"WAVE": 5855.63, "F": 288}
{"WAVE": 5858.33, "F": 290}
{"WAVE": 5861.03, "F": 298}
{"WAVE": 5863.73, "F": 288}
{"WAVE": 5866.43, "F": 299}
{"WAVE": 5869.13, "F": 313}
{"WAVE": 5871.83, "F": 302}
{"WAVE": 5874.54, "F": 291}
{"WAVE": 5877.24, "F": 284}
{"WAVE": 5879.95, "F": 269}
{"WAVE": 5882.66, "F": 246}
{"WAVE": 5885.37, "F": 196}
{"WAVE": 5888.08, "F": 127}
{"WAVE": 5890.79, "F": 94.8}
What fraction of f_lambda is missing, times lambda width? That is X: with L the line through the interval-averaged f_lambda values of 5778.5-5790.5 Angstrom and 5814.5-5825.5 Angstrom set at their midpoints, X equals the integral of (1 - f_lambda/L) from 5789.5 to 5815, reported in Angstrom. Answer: -1.5 Angstrom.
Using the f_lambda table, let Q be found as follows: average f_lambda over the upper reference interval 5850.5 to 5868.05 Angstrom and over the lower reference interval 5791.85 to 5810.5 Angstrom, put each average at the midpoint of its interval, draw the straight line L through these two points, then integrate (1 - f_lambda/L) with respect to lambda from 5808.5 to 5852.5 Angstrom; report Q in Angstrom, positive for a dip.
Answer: -2.4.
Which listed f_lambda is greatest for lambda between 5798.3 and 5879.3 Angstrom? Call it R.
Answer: 359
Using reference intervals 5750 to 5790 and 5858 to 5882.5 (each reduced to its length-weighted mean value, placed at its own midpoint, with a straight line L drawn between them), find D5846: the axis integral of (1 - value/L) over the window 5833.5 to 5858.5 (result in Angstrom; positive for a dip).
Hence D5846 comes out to -2.2 Angstrom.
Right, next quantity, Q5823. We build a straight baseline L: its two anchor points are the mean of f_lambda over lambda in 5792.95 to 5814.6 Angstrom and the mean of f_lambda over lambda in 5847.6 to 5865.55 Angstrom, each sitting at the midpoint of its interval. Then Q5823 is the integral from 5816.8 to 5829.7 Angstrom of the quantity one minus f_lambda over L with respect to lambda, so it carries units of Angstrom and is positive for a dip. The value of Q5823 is -0.5 Angstrom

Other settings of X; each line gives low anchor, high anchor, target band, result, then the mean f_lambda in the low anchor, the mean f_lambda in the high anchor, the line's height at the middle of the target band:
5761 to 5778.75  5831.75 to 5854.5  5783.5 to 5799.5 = 0.4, 308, 327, 314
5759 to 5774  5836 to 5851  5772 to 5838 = -1.4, 307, 329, 318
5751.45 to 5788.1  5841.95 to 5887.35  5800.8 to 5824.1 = -3.5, 305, 288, 297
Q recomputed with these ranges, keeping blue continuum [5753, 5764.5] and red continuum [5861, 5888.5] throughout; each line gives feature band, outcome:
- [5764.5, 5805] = -2.0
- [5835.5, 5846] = -2.1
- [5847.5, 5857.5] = -1.0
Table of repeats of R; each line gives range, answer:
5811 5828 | 341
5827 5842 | 347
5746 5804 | 344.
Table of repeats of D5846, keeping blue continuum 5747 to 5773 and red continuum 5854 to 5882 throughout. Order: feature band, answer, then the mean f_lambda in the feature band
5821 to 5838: -2.2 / 336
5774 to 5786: 0.4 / 297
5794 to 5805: -1.1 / 334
